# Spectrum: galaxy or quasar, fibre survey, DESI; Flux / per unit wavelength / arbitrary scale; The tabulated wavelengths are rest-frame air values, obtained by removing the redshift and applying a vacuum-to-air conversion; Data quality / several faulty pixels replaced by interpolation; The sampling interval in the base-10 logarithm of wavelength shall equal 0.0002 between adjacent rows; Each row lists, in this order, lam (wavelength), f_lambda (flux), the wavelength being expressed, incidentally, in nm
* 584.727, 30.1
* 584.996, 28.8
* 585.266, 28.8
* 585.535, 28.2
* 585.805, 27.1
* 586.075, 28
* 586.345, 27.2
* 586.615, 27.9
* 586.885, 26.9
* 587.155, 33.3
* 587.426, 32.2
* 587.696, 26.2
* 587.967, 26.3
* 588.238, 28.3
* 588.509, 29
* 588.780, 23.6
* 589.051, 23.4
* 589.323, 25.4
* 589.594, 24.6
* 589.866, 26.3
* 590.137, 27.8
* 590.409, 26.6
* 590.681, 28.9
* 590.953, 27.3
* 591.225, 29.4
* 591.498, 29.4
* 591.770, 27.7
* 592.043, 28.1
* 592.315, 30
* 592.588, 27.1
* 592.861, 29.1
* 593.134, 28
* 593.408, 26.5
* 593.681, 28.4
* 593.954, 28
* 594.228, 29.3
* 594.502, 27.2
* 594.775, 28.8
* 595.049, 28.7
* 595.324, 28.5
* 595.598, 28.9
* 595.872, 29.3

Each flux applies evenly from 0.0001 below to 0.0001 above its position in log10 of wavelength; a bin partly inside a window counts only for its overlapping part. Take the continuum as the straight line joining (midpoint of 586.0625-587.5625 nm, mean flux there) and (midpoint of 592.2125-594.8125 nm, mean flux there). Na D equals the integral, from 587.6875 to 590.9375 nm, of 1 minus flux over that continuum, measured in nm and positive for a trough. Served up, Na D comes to 0.28 nm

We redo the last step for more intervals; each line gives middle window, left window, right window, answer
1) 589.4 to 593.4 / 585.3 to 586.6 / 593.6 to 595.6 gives 0.06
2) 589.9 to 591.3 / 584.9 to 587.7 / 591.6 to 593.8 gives 0.03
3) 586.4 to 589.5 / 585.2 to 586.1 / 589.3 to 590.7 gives -0.03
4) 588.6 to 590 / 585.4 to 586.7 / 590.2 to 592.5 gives 0.16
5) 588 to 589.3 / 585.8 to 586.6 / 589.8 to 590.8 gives 0.07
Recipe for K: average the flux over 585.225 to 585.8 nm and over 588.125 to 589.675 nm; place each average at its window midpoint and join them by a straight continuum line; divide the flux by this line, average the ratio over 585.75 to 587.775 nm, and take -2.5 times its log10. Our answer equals -0.058 mag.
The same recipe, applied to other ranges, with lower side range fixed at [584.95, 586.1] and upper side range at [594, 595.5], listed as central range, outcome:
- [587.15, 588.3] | -0.024 mag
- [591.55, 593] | -0.003 mag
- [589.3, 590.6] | 0.078 mag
